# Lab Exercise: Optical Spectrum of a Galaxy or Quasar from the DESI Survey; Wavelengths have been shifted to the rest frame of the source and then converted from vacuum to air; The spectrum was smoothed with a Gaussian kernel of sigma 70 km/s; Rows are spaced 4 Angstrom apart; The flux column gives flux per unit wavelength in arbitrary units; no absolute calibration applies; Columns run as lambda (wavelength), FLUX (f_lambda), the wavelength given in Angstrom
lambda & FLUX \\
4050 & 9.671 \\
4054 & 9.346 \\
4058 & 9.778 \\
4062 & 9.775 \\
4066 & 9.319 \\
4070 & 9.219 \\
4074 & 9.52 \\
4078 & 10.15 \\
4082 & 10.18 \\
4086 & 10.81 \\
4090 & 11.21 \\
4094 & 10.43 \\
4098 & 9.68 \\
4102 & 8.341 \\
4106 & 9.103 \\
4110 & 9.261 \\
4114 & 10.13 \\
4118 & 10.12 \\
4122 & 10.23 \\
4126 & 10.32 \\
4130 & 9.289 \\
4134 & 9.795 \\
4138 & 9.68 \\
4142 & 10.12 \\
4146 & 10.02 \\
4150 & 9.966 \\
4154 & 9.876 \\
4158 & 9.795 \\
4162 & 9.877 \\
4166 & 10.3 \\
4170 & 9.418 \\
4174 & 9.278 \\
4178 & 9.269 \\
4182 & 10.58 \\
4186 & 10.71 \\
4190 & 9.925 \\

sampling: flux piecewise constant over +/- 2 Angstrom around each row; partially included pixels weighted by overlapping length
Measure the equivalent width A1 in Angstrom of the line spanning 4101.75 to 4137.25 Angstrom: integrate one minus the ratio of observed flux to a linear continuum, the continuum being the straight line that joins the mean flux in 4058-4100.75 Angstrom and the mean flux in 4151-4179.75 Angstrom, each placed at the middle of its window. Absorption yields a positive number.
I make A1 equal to 0.6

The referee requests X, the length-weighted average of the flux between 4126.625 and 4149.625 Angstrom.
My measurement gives 9.83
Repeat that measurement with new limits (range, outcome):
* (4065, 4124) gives 9.86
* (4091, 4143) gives 9.75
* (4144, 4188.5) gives 9.92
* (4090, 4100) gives 10.3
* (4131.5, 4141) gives 9.75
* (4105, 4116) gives 9.53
